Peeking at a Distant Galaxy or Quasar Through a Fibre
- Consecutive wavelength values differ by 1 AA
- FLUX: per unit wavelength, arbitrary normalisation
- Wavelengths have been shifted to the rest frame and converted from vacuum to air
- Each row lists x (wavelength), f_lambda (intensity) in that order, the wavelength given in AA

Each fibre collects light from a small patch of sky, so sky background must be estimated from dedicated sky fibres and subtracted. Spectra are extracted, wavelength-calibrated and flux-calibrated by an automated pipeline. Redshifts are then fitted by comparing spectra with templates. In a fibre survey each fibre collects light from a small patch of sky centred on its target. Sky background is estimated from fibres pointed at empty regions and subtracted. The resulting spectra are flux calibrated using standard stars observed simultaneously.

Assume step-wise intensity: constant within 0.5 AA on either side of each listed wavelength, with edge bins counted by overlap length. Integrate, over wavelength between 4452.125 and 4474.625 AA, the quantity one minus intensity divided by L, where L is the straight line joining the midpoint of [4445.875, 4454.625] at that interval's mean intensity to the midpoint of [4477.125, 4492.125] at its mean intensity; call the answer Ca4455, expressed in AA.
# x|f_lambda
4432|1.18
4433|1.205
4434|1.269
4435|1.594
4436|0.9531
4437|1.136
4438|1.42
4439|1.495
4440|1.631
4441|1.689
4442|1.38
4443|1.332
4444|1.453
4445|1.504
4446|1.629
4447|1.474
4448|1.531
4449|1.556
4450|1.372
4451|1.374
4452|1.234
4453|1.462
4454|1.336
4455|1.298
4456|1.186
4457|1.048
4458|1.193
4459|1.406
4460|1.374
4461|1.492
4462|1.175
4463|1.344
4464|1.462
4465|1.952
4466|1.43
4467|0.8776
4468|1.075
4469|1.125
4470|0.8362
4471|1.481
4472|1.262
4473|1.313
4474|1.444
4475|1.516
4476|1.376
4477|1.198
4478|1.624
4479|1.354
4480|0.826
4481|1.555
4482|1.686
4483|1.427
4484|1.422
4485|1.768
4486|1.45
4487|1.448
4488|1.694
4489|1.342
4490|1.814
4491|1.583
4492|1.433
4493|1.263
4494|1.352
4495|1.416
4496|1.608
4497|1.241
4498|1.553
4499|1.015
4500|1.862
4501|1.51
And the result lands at 2.4 AA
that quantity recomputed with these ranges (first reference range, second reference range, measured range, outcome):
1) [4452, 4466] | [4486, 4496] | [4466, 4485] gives 1.50 AA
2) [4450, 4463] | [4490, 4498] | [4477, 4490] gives -0.57 AA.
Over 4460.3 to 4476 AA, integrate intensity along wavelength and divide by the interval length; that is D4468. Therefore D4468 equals 1.32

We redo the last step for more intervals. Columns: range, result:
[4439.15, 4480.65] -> 1.36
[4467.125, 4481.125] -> 1.27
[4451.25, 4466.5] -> 1.36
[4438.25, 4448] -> 1.51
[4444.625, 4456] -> 1.42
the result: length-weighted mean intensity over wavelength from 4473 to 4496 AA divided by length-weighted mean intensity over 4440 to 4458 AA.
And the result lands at 1.0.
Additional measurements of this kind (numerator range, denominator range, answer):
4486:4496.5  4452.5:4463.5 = 1.15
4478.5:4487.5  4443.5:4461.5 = 1.04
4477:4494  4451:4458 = 1.16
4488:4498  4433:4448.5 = 1.03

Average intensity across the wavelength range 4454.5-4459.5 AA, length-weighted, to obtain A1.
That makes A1 1.23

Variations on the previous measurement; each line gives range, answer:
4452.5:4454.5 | 1.4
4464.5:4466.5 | 1.69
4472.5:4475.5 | 1.42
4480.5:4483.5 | 1.56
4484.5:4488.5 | 1.59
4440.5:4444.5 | 1.46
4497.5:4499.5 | 1.28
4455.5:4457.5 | 1.12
